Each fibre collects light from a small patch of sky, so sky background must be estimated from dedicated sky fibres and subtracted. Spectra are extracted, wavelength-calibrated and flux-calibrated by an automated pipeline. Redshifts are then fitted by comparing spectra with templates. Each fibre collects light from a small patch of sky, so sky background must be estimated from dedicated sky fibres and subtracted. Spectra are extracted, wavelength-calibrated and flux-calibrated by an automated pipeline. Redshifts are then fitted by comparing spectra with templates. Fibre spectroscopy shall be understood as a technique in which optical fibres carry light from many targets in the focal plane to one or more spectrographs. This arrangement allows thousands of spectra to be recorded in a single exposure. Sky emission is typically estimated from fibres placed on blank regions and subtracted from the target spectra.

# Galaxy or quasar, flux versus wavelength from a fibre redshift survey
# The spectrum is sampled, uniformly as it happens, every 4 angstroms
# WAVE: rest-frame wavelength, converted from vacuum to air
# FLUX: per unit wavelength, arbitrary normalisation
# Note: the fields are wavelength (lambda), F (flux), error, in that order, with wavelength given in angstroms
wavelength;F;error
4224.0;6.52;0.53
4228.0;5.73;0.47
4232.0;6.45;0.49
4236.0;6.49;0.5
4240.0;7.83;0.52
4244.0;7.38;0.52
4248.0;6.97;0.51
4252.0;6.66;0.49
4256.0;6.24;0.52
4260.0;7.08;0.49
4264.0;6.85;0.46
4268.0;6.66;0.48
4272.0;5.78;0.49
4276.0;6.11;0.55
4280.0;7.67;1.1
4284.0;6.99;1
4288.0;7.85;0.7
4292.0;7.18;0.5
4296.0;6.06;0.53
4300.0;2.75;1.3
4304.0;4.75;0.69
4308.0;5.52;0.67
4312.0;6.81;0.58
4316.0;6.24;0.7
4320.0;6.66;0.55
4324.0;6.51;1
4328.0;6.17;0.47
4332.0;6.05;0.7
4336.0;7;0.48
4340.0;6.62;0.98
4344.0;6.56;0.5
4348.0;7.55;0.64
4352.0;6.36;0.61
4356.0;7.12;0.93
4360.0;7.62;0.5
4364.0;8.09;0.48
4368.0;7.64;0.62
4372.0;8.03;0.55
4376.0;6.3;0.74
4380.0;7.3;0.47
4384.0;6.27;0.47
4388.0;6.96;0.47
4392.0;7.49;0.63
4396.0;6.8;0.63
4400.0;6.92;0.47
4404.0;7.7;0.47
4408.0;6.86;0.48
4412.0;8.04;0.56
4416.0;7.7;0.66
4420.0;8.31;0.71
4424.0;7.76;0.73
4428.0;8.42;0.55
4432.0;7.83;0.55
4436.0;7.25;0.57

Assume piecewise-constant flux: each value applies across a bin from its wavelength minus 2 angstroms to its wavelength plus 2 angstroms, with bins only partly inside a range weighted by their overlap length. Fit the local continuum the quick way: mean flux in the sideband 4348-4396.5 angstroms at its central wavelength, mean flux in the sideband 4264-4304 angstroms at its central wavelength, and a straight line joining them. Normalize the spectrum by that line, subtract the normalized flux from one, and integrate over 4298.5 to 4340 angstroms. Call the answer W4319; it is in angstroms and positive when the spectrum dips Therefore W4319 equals 4.6 angstroms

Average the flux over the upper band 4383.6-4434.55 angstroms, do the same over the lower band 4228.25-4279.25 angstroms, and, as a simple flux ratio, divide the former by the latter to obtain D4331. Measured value 1.1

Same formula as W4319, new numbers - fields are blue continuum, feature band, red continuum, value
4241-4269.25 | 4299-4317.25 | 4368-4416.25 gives 4.4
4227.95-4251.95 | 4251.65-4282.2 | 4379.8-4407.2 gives 1.2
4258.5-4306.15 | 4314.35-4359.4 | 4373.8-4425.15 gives 0.6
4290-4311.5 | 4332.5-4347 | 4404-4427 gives -1.3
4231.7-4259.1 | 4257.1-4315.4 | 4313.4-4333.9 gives 2.9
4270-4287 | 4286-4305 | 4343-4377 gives 2.9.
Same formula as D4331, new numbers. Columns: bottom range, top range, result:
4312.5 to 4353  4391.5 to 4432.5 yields 1.16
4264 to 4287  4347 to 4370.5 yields 1.10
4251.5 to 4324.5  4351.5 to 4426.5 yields 1.16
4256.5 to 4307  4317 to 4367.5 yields 1.09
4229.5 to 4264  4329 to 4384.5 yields 1.03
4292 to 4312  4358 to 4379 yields 1.44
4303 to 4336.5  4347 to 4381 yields 1.18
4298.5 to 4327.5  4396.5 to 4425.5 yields 1.33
